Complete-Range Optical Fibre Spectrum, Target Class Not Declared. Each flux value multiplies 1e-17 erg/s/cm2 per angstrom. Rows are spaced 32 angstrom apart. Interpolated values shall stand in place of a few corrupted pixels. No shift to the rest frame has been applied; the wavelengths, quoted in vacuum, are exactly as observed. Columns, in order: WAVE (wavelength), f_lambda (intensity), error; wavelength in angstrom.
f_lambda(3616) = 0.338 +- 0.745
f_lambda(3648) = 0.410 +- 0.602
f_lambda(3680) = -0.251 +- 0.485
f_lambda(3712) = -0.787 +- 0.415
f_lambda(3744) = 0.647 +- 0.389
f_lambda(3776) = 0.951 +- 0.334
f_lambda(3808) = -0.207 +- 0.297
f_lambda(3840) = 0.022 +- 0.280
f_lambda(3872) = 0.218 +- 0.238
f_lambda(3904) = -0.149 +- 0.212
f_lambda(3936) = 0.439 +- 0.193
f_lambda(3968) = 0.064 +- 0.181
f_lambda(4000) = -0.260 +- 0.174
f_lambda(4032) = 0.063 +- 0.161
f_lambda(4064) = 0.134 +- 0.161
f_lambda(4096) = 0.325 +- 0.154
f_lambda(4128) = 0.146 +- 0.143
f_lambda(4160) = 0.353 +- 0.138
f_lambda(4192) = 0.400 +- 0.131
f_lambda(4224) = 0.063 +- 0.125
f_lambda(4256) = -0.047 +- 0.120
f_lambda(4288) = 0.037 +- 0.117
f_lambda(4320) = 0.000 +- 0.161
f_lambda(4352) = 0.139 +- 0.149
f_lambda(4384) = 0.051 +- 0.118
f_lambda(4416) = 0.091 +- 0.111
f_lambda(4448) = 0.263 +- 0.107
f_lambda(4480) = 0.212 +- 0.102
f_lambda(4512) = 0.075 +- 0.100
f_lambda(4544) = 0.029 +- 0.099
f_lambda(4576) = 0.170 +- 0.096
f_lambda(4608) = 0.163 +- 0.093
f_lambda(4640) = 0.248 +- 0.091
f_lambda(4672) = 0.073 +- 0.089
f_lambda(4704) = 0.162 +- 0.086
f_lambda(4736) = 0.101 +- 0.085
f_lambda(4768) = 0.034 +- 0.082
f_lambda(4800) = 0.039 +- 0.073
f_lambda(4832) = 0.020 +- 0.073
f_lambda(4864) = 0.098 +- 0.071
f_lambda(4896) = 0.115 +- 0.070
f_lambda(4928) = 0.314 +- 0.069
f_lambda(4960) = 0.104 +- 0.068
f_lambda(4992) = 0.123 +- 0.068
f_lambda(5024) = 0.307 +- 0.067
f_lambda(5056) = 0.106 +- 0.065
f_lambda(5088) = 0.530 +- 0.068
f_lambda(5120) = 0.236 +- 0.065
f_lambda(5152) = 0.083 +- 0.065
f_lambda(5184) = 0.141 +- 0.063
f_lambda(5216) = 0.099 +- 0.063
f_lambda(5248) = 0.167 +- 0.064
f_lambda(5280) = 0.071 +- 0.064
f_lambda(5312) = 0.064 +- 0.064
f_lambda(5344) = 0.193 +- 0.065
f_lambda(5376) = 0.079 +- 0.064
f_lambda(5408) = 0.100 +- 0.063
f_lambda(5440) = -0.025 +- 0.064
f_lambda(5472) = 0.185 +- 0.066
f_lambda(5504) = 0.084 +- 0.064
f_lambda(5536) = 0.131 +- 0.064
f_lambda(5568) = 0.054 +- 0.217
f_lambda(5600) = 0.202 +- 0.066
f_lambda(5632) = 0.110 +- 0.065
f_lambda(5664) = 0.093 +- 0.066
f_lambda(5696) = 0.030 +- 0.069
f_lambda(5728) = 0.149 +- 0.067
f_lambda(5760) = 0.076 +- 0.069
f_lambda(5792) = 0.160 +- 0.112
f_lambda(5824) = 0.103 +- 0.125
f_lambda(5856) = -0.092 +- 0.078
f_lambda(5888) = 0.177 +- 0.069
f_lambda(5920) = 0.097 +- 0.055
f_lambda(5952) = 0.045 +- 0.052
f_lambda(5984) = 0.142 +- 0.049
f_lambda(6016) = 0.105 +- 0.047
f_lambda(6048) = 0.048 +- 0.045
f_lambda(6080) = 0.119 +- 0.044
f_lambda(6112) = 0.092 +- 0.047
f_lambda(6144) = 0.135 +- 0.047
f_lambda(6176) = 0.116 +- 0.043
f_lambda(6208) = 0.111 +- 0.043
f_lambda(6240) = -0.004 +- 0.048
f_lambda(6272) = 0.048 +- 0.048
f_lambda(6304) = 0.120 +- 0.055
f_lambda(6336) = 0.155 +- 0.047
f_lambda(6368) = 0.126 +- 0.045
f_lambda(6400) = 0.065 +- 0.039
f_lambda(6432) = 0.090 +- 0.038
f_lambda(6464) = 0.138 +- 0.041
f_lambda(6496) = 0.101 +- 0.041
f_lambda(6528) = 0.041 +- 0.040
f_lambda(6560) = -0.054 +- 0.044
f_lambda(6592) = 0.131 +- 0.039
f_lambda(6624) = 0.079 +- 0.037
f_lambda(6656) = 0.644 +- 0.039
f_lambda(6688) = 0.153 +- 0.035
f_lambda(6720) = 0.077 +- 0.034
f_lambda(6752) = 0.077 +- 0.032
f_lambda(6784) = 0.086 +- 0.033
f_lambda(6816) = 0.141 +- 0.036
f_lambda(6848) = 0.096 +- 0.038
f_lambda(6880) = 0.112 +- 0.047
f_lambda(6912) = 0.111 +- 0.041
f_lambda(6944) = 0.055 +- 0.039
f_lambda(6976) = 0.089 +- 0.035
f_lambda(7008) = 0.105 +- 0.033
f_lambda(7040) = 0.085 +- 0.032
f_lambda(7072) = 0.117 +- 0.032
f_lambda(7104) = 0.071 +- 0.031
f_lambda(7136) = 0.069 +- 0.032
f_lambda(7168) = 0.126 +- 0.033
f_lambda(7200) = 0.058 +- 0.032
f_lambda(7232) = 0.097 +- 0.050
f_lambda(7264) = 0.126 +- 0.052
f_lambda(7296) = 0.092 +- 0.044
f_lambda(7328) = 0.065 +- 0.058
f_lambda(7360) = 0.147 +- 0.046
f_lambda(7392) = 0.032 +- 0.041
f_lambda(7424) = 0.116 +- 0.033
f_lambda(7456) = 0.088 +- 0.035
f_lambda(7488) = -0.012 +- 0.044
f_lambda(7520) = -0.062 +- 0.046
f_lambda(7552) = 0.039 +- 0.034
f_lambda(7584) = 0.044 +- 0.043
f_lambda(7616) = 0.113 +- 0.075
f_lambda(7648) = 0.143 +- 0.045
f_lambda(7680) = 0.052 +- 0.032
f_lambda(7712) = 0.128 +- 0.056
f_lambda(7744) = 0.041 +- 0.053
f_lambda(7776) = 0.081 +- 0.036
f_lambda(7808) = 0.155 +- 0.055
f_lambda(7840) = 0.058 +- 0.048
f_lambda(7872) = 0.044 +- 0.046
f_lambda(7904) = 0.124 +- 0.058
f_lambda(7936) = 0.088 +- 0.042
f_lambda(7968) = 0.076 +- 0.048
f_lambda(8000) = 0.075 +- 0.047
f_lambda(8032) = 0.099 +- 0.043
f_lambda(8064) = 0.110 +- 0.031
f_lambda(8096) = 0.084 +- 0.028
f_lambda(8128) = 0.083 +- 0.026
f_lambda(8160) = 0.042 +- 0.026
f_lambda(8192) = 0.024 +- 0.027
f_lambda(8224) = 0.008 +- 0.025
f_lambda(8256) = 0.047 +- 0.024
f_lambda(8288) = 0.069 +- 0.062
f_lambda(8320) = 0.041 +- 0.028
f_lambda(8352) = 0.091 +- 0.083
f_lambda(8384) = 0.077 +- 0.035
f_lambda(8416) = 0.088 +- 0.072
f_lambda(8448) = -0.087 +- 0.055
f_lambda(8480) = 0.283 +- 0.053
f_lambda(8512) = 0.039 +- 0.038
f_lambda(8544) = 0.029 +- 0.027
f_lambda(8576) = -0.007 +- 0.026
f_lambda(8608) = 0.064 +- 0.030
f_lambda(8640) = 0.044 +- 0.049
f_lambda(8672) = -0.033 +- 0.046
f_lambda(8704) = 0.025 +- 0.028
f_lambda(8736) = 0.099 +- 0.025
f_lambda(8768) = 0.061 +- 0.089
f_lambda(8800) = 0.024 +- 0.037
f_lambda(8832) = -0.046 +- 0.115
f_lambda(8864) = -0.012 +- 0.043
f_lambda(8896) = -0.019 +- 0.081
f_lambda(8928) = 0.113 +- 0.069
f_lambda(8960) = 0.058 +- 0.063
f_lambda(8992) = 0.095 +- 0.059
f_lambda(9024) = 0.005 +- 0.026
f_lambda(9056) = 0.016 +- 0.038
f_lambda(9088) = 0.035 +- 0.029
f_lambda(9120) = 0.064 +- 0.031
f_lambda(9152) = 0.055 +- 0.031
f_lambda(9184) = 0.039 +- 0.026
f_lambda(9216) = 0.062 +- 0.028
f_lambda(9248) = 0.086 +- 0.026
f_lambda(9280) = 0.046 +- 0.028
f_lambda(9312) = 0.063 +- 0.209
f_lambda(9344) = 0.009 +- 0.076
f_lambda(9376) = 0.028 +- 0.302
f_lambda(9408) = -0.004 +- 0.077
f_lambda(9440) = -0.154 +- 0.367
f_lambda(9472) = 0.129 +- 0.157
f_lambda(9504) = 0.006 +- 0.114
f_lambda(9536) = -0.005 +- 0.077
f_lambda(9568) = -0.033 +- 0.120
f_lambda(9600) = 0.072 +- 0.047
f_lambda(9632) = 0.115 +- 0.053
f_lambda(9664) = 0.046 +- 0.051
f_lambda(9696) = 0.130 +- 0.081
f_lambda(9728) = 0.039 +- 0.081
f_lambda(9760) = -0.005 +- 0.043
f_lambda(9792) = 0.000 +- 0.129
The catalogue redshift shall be 0.016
